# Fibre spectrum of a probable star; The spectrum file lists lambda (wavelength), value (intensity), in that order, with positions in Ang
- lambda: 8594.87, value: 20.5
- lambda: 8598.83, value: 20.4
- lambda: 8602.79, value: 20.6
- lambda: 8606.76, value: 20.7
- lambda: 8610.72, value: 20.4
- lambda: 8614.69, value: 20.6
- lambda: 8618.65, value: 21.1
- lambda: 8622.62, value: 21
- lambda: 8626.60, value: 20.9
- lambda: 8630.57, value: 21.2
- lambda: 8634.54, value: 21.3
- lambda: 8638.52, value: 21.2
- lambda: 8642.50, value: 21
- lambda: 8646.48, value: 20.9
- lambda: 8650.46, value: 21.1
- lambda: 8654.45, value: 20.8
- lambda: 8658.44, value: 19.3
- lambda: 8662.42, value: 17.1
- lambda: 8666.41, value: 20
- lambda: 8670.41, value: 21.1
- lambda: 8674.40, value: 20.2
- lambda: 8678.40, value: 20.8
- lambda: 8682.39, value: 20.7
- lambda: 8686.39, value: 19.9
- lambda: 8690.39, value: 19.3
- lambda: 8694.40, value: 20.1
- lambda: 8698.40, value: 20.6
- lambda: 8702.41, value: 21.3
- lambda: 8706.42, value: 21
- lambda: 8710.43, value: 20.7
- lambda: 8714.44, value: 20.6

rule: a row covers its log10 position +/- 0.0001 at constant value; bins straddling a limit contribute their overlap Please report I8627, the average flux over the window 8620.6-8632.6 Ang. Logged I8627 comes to 21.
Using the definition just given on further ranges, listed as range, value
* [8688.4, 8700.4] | 20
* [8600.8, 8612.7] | 20.6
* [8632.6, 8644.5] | 21.2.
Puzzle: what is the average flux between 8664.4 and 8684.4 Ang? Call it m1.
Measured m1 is 20.6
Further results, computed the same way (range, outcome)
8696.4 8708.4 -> 21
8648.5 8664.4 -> 19.6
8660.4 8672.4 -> 19.4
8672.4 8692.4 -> 20.2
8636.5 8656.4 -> 21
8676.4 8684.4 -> 20.8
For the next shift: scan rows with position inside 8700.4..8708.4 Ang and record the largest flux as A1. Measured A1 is 21.3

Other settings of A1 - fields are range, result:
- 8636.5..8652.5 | 21.2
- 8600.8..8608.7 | 20.7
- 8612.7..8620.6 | 21.1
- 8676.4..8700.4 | 20.8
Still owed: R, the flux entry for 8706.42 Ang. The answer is 21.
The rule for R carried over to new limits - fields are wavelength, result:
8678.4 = 20.8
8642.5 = 21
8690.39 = 19.3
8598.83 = 20.4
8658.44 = 19.3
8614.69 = 20.6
